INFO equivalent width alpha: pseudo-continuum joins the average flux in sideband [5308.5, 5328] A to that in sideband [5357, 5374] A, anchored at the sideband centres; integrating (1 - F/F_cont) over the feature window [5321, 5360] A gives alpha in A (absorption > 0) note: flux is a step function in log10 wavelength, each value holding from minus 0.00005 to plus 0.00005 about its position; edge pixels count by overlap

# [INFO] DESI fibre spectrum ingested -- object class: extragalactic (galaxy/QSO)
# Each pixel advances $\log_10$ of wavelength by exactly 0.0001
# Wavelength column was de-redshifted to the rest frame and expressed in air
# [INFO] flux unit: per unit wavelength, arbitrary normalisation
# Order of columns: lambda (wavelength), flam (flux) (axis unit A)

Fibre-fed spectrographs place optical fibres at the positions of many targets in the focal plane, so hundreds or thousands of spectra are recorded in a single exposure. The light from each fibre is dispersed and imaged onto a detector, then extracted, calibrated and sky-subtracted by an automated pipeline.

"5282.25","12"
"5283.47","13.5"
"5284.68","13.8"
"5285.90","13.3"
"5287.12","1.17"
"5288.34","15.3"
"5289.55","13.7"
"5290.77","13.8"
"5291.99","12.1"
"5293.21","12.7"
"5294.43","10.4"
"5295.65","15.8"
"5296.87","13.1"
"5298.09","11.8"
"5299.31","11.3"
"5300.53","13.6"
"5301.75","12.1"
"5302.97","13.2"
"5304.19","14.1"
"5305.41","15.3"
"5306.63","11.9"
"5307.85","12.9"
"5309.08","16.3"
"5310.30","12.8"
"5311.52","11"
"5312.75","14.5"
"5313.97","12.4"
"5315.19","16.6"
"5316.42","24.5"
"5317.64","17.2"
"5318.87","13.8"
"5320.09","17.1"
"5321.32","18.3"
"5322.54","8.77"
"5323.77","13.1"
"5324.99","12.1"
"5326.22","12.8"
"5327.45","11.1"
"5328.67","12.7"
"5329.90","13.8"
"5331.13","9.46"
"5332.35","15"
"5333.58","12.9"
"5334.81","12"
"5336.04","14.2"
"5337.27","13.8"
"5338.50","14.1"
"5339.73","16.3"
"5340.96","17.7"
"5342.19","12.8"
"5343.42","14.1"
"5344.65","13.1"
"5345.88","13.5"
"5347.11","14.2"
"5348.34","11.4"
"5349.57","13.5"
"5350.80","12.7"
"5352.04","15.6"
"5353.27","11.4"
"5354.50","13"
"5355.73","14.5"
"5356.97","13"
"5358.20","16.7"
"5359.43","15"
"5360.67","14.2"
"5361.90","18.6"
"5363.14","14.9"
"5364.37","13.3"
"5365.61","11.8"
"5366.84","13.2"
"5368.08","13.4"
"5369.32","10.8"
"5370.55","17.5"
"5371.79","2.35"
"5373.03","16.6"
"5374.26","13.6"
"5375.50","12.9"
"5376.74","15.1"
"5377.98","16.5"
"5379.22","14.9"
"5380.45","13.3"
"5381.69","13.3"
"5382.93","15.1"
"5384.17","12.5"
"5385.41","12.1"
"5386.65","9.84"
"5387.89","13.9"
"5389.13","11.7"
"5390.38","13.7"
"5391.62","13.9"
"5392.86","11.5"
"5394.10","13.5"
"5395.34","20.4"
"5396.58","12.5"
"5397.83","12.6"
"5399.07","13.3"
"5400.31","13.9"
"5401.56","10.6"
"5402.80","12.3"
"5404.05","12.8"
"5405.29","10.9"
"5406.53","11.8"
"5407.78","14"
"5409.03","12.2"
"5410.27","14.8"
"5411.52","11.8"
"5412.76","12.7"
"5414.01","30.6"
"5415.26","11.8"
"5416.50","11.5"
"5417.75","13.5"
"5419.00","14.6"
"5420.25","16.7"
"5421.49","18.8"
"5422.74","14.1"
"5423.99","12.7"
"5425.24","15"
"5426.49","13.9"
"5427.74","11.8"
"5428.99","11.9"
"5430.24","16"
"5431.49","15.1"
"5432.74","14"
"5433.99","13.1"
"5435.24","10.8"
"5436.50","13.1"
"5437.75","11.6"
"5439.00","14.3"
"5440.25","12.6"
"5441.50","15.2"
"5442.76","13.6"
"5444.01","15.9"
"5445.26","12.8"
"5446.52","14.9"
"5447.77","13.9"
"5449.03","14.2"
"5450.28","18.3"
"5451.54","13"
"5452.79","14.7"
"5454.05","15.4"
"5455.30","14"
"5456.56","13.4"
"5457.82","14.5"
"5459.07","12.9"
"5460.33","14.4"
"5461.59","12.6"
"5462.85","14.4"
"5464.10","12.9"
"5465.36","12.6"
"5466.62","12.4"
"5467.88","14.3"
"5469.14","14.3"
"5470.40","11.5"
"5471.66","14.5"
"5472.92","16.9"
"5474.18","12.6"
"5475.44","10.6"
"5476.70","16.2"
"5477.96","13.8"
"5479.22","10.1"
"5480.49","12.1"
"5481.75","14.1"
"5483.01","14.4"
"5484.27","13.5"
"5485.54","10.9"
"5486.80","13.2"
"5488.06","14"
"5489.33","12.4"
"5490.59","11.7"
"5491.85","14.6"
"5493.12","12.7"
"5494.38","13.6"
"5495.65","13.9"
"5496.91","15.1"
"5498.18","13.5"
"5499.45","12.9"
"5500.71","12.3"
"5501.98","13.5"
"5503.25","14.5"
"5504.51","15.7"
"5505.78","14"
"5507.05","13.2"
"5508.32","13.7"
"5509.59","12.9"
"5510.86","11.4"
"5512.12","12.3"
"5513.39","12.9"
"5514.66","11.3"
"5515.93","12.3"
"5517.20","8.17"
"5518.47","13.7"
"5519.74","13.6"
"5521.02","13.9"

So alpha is 1.8 A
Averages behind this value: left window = 14.5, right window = 13.7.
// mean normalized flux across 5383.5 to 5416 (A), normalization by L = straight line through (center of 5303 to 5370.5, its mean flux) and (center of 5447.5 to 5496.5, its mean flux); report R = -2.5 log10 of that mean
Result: 0.02 mag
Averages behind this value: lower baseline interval 14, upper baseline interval 13.6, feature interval 13.5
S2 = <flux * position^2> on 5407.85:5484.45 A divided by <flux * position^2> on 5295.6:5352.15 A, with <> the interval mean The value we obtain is 1.1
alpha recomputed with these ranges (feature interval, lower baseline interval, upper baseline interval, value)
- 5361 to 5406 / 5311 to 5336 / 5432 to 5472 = 1.8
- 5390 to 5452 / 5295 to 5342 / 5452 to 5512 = -1.6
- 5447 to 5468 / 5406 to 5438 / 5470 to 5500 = -0.5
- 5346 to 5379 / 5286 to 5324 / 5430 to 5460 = 0.2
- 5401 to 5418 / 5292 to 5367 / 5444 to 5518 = -0.1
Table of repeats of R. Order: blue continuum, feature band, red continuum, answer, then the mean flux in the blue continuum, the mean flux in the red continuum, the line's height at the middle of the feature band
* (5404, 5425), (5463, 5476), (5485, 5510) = 0.037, 14.5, 13.4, 13.8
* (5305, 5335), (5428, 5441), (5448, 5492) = 0.035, 14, 13.6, 13.7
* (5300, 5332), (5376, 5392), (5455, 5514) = 0.014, 13.9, 13.4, 13.7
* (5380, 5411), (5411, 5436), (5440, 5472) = -0.082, 13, 14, 13.5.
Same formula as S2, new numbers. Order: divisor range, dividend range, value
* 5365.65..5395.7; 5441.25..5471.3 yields 1.08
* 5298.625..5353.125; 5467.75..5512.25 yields 1.03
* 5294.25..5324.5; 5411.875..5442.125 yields 1.06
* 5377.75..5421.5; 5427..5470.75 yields 1.01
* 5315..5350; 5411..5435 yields 1.08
